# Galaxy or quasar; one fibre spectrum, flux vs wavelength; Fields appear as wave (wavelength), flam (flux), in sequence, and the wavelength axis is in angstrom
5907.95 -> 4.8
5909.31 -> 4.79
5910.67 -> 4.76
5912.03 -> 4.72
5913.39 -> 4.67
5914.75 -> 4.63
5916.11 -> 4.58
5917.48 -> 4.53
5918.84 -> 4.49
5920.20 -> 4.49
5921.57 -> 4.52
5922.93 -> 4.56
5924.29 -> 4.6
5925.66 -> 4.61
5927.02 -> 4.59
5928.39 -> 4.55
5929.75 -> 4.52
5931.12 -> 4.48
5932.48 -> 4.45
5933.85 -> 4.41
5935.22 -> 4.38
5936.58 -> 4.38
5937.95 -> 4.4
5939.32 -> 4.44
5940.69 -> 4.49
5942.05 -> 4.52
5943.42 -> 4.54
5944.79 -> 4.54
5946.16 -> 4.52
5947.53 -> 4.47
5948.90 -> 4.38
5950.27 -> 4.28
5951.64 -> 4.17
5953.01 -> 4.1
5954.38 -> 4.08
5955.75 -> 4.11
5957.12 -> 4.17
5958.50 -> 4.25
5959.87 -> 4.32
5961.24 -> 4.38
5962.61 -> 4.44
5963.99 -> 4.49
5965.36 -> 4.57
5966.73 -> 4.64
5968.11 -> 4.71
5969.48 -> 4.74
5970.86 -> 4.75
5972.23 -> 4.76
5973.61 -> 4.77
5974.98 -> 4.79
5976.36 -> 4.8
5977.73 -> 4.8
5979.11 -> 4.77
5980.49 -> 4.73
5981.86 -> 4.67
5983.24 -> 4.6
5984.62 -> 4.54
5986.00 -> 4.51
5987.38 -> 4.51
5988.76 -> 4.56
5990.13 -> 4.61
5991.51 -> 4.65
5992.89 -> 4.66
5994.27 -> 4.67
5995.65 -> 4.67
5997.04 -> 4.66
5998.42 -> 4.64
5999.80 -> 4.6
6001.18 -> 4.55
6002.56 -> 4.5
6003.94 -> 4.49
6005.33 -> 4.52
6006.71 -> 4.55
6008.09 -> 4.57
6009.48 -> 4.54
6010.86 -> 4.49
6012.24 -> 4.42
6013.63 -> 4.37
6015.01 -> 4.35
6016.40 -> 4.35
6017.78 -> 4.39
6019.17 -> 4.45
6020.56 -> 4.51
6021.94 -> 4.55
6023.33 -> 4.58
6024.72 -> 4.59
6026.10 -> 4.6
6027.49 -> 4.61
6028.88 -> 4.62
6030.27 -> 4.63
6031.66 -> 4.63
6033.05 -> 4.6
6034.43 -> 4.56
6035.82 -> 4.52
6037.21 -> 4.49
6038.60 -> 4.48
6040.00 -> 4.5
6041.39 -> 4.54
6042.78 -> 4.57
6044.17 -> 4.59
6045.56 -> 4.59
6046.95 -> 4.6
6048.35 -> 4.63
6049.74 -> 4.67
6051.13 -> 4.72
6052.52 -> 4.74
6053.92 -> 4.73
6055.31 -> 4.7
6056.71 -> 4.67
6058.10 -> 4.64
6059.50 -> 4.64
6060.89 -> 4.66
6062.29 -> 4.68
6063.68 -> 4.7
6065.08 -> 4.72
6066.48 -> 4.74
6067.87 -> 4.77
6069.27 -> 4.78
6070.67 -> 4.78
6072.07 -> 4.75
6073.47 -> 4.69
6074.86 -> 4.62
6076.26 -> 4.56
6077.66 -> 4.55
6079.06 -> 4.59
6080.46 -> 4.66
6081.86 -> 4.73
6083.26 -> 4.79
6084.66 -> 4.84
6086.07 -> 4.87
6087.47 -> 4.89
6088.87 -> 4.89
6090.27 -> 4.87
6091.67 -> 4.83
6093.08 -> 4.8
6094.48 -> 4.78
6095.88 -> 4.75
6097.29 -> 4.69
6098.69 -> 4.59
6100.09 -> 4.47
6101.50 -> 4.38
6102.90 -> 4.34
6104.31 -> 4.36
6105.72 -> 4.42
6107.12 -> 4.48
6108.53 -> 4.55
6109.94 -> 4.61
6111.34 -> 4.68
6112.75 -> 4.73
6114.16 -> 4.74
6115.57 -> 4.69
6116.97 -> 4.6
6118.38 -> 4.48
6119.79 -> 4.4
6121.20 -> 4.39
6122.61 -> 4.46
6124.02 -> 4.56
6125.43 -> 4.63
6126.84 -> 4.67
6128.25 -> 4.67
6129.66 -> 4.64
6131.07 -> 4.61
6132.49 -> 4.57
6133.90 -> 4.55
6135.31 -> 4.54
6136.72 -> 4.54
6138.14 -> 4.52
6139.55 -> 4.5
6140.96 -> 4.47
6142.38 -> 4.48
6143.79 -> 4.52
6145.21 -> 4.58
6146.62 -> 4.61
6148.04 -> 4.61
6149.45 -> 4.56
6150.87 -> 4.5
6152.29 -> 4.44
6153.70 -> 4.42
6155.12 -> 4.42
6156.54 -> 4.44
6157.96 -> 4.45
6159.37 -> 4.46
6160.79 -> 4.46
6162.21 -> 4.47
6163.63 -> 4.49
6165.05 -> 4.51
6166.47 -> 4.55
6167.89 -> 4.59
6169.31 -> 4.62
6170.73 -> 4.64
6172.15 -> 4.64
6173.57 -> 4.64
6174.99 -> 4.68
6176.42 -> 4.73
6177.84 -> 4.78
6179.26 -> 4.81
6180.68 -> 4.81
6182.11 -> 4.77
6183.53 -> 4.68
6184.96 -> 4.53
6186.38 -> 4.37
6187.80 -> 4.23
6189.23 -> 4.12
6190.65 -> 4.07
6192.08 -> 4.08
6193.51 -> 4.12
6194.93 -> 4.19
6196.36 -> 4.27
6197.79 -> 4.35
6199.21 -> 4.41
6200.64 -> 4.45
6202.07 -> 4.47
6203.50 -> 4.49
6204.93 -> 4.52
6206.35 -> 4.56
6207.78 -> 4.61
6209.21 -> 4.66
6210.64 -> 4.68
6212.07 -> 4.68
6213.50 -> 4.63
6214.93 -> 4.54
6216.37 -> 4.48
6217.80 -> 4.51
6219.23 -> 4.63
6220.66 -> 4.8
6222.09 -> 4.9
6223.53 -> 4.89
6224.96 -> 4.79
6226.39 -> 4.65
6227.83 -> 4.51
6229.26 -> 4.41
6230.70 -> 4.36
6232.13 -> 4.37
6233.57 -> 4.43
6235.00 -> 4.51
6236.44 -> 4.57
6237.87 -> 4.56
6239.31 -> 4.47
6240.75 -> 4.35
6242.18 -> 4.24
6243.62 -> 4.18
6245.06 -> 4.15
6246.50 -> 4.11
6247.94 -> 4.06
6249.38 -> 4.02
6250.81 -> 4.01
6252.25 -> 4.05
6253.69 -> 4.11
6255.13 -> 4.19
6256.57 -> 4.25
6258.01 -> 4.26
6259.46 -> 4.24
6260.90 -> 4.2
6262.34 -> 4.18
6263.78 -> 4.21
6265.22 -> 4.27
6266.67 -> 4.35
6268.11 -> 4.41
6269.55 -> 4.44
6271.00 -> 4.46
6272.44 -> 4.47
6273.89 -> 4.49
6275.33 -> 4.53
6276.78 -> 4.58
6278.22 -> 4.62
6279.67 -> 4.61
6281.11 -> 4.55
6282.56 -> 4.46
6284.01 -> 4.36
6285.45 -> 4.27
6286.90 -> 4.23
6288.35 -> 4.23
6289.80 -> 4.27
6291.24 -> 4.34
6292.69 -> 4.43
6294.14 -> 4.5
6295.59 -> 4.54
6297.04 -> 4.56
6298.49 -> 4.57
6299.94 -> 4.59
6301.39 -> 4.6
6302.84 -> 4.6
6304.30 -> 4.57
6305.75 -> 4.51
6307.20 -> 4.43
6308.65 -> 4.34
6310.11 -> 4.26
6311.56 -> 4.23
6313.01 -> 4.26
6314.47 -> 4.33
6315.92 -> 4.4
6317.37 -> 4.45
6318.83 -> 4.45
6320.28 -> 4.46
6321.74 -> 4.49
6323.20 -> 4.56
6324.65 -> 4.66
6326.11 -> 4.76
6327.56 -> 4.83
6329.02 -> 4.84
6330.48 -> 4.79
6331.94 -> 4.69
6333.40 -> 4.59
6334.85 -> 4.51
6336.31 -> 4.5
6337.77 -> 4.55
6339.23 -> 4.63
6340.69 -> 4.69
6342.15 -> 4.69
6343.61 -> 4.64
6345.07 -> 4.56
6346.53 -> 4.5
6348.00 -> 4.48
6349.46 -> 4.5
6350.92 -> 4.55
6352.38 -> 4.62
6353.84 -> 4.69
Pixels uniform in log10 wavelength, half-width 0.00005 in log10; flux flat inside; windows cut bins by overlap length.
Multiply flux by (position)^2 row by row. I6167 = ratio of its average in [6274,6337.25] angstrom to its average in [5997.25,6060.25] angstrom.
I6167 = 1.1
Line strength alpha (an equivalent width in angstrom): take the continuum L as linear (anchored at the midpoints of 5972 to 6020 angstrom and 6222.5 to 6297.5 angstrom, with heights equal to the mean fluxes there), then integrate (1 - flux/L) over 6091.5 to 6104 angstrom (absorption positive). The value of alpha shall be -0.29 angstrom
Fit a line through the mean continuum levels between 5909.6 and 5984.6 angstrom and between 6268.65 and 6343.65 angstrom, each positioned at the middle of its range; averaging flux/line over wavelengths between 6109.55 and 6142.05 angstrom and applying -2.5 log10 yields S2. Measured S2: -0.01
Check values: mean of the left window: 4.52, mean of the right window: 4.51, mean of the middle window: 4.58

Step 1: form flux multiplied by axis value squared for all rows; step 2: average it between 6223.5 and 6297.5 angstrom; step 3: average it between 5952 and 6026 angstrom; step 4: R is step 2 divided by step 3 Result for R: 1.1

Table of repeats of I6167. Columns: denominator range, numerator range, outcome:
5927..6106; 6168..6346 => 1.06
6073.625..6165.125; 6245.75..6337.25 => 1.02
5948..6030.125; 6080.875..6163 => 1.06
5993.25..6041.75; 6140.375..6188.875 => 1.05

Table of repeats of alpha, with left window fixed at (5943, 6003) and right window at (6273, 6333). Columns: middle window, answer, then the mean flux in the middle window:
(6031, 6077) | -1.2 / 4.64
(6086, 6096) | -0.7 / 4.84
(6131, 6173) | -0.1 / 4.52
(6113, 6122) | -0.1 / 4.56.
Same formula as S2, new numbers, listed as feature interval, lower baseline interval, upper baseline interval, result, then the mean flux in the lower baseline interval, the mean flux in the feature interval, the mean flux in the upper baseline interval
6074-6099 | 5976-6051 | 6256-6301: -0.05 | 4.57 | 4.74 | 4.4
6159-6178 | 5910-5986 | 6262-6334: -0.02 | 4.52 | 4.59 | 4.47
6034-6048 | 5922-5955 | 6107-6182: -0.01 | 4.44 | 4.54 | 4.57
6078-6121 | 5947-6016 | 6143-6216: -0.03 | 4.53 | 4.65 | 4.51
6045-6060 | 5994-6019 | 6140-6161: -0.04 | 4.51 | 4.67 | 4.5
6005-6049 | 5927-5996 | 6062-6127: 0.01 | 4.52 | 4.53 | 4.65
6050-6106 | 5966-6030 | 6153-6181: -0.02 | 4.6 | 4.69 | 4.58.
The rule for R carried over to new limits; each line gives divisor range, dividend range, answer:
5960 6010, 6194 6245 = 1.05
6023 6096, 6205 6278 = 1.00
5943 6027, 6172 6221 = 1.07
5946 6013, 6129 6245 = 1.07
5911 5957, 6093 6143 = 1.09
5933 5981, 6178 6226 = 1.09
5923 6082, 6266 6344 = 1.09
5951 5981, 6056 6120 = 1.08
